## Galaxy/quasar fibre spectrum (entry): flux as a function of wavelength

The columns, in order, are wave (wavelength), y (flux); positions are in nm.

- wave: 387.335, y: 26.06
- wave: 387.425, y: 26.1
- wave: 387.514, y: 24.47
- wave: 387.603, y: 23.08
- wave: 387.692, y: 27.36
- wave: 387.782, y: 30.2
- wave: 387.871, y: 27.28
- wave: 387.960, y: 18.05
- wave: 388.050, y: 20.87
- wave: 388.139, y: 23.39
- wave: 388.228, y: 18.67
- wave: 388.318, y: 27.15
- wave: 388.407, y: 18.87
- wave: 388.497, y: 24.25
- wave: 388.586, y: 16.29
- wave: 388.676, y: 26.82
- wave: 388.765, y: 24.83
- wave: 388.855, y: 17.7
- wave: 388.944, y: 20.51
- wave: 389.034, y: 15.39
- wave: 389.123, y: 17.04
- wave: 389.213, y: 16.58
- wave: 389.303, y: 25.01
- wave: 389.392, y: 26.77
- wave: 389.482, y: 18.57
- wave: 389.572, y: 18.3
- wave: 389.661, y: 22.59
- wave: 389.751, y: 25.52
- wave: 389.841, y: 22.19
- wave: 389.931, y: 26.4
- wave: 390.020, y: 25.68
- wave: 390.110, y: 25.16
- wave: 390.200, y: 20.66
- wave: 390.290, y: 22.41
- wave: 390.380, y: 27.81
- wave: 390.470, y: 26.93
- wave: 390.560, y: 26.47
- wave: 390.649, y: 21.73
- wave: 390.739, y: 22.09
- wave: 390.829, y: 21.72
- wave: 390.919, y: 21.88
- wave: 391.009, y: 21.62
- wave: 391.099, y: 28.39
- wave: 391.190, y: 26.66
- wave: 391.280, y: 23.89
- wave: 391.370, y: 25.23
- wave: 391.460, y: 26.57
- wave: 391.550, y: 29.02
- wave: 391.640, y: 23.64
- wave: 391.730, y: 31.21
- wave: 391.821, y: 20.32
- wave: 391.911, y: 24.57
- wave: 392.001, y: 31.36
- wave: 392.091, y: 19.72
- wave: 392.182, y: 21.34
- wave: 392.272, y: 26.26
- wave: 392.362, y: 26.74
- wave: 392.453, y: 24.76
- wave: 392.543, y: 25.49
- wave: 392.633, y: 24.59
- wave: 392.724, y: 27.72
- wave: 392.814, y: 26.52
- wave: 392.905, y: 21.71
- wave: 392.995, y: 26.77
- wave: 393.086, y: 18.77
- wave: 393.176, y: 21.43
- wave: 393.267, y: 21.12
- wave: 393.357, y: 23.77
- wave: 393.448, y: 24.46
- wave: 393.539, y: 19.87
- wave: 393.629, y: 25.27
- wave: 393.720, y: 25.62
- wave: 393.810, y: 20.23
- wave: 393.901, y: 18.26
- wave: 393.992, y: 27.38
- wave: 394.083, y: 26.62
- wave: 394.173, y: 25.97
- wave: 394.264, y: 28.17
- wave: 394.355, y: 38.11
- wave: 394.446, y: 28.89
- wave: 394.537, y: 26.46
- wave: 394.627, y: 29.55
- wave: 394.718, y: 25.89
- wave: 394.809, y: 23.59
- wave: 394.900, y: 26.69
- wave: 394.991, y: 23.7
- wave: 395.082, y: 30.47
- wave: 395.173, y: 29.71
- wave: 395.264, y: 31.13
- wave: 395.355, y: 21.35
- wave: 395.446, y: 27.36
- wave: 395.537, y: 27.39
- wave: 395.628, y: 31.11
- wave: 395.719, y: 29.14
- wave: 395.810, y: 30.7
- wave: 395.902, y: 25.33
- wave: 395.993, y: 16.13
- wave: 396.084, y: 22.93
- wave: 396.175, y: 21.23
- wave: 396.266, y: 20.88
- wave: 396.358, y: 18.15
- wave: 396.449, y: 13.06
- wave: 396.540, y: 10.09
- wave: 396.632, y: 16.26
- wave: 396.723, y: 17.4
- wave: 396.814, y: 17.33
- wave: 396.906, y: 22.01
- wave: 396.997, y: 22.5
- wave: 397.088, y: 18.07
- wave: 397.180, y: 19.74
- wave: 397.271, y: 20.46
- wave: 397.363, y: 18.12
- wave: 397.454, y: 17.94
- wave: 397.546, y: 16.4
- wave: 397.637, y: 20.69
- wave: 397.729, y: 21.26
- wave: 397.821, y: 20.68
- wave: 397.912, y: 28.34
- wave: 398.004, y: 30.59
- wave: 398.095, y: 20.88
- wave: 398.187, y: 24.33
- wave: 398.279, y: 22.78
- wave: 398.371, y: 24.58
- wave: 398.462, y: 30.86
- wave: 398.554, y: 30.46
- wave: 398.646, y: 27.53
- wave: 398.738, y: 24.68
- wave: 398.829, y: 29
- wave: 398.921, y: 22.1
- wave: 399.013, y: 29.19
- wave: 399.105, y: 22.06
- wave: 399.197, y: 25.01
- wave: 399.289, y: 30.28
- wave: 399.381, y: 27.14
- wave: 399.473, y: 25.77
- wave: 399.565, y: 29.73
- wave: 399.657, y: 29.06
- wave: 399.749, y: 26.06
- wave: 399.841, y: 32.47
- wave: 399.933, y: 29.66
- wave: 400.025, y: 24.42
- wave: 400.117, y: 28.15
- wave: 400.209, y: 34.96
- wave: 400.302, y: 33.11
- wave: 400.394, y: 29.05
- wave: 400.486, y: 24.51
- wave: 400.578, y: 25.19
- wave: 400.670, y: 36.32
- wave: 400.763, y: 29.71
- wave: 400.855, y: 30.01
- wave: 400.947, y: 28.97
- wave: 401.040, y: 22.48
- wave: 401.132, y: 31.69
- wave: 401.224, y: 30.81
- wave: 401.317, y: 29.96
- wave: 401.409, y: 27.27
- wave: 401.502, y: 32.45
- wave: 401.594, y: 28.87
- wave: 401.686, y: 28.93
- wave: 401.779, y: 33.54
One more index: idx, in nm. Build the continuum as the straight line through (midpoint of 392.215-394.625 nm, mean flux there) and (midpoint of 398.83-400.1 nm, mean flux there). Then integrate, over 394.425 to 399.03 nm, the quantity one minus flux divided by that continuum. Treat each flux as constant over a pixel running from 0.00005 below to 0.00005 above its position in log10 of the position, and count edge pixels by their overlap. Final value 0.471 nm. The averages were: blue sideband 25.1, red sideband 27.2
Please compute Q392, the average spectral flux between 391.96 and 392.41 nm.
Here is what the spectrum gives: 25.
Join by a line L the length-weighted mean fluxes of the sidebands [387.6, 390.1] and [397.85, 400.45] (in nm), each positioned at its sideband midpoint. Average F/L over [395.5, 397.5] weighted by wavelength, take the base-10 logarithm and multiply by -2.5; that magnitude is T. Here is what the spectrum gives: 0.25 mag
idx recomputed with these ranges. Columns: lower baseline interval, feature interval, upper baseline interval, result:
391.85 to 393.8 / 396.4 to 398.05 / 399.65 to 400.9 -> 0.473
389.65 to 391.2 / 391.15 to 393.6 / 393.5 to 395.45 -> 0.063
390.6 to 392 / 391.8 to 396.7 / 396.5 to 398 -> -0.498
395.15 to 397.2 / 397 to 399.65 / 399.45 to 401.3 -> 0.155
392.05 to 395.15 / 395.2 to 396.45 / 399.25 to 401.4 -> 0.091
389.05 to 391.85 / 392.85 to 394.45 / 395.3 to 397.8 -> -0.163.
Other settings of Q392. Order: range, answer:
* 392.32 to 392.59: 25.7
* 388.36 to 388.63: 19.9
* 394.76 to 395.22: 26.8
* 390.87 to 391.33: 24.4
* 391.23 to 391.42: 24.7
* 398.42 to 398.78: 28.3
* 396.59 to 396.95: 18.3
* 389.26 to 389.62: 22.2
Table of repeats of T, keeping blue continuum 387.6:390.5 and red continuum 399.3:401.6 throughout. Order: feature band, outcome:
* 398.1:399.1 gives 0.08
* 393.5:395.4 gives -0.03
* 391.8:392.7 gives -0.01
